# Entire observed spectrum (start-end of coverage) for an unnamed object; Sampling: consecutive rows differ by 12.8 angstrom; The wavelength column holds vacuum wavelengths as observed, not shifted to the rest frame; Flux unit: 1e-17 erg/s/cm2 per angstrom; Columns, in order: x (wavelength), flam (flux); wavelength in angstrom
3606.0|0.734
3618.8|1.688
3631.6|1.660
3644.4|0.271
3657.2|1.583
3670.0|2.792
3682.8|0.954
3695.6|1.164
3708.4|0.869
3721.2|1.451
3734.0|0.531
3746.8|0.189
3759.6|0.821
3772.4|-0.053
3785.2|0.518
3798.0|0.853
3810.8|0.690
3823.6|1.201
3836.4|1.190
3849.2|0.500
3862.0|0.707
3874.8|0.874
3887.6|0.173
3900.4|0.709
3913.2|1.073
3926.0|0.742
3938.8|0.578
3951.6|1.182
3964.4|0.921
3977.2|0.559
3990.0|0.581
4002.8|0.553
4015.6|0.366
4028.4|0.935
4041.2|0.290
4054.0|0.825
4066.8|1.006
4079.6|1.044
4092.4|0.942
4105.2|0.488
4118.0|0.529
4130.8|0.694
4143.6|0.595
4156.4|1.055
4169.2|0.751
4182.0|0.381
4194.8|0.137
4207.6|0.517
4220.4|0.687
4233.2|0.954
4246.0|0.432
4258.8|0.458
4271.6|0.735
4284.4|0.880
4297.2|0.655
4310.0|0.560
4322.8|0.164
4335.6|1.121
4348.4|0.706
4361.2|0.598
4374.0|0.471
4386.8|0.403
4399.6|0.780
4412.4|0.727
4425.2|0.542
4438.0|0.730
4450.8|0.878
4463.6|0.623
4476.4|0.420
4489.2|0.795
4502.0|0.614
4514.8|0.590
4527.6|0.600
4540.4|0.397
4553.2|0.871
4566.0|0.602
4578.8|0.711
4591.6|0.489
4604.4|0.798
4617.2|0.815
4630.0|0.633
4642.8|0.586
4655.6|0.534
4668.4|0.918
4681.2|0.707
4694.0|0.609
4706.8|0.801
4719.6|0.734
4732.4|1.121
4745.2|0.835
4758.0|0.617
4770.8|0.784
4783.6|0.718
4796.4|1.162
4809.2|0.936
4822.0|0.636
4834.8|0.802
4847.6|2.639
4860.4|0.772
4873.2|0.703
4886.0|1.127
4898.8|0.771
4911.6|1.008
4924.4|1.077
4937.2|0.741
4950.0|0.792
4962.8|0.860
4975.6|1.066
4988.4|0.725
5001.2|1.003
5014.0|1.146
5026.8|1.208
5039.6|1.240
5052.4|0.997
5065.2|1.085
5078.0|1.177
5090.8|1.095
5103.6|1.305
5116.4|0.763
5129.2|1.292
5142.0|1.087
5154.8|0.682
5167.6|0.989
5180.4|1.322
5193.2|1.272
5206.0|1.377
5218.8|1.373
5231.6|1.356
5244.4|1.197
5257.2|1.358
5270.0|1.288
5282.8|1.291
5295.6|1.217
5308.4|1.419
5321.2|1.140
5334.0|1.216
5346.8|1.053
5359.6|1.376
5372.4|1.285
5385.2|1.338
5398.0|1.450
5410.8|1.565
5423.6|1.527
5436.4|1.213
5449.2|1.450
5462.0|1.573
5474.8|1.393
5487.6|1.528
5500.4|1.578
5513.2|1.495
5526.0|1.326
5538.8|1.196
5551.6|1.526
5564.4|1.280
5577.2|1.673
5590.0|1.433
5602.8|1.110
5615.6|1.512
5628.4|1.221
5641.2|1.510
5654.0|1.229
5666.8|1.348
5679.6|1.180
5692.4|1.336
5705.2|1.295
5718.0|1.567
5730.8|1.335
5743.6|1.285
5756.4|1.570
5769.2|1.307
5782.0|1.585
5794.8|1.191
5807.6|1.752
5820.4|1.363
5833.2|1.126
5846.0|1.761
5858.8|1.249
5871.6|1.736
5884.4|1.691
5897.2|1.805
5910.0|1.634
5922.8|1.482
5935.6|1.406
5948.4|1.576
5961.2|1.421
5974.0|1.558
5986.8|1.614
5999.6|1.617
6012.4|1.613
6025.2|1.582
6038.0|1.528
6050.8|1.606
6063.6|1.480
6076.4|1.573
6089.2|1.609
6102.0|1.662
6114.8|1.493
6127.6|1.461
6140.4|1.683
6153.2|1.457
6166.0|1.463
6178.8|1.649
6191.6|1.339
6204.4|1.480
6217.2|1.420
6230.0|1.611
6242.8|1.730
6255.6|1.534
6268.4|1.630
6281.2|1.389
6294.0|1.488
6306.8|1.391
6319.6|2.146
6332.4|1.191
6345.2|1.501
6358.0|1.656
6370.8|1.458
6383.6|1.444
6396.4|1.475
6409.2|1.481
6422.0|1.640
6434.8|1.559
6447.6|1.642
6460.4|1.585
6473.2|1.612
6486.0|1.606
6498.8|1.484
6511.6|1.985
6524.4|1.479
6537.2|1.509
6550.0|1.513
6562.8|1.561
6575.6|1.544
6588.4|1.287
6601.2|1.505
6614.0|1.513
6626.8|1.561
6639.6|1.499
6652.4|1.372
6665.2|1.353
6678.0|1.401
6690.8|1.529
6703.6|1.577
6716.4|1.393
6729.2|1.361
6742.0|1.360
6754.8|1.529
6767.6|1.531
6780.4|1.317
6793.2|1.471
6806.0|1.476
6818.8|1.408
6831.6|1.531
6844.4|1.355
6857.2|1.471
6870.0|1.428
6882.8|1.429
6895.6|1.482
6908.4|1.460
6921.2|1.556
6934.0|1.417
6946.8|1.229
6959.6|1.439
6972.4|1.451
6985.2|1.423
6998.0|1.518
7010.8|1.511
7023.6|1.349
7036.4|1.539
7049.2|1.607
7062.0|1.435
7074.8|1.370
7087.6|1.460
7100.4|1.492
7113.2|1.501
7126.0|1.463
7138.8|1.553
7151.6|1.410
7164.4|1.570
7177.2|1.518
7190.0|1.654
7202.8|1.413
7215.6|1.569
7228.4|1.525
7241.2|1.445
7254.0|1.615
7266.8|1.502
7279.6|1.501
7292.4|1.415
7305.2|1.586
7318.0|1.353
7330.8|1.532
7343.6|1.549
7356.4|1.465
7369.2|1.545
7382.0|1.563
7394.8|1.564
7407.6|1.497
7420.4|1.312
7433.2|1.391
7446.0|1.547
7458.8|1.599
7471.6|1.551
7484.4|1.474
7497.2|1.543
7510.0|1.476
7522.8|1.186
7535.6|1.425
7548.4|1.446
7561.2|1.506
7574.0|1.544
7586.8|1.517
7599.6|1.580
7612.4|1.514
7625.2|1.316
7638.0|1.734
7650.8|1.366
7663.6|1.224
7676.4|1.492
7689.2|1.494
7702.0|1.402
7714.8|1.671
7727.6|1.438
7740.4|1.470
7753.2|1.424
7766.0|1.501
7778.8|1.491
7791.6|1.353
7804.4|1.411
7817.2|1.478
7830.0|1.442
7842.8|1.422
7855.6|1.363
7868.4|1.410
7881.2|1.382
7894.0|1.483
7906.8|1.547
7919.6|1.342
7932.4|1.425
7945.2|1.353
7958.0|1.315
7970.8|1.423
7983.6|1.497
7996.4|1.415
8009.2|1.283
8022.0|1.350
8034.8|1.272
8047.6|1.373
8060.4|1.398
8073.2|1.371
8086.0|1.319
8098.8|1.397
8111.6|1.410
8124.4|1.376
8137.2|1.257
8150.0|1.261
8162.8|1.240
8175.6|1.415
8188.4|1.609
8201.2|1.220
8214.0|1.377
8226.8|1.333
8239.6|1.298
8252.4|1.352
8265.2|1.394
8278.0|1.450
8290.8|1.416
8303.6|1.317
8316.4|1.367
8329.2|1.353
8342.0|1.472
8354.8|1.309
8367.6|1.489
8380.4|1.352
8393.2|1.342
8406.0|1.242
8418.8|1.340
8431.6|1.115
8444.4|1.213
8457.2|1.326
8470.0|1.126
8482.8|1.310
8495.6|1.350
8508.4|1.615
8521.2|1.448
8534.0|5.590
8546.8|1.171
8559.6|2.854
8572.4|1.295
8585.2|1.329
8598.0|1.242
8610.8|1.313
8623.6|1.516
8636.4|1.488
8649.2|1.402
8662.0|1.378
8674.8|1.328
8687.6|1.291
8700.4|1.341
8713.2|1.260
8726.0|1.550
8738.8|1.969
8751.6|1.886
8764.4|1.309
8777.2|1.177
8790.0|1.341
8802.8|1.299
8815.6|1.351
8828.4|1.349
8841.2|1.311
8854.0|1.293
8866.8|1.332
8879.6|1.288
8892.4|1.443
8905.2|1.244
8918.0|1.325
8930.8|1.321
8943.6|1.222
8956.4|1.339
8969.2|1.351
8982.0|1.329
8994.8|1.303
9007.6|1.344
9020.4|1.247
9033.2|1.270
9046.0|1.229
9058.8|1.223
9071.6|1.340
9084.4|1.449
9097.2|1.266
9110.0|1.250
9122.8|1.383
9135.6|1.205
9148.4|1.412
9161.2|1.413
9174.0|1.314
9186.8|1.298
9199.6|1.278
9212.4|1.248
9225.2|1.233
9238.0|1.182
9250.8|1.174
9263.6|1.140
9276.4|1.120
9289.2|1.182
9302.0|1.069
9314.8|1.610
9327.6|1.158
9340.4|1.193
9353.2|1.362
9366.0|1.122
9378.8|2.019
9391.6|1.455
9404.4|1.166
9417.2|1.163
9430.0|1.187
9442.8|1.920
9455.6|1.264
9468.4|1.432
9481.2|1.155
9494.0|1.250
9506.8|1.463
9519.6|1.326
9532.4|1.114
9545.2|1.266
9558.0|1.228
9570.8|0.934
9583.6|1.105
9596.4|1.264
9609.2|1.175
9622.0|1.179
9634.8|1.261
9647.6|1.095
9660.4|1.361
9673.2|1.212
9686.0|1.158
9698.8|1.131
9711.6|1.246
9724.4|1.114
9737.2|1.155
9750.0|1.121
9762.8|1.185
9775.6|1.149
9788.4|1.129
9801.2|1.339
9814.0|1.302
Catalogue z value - 0.300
